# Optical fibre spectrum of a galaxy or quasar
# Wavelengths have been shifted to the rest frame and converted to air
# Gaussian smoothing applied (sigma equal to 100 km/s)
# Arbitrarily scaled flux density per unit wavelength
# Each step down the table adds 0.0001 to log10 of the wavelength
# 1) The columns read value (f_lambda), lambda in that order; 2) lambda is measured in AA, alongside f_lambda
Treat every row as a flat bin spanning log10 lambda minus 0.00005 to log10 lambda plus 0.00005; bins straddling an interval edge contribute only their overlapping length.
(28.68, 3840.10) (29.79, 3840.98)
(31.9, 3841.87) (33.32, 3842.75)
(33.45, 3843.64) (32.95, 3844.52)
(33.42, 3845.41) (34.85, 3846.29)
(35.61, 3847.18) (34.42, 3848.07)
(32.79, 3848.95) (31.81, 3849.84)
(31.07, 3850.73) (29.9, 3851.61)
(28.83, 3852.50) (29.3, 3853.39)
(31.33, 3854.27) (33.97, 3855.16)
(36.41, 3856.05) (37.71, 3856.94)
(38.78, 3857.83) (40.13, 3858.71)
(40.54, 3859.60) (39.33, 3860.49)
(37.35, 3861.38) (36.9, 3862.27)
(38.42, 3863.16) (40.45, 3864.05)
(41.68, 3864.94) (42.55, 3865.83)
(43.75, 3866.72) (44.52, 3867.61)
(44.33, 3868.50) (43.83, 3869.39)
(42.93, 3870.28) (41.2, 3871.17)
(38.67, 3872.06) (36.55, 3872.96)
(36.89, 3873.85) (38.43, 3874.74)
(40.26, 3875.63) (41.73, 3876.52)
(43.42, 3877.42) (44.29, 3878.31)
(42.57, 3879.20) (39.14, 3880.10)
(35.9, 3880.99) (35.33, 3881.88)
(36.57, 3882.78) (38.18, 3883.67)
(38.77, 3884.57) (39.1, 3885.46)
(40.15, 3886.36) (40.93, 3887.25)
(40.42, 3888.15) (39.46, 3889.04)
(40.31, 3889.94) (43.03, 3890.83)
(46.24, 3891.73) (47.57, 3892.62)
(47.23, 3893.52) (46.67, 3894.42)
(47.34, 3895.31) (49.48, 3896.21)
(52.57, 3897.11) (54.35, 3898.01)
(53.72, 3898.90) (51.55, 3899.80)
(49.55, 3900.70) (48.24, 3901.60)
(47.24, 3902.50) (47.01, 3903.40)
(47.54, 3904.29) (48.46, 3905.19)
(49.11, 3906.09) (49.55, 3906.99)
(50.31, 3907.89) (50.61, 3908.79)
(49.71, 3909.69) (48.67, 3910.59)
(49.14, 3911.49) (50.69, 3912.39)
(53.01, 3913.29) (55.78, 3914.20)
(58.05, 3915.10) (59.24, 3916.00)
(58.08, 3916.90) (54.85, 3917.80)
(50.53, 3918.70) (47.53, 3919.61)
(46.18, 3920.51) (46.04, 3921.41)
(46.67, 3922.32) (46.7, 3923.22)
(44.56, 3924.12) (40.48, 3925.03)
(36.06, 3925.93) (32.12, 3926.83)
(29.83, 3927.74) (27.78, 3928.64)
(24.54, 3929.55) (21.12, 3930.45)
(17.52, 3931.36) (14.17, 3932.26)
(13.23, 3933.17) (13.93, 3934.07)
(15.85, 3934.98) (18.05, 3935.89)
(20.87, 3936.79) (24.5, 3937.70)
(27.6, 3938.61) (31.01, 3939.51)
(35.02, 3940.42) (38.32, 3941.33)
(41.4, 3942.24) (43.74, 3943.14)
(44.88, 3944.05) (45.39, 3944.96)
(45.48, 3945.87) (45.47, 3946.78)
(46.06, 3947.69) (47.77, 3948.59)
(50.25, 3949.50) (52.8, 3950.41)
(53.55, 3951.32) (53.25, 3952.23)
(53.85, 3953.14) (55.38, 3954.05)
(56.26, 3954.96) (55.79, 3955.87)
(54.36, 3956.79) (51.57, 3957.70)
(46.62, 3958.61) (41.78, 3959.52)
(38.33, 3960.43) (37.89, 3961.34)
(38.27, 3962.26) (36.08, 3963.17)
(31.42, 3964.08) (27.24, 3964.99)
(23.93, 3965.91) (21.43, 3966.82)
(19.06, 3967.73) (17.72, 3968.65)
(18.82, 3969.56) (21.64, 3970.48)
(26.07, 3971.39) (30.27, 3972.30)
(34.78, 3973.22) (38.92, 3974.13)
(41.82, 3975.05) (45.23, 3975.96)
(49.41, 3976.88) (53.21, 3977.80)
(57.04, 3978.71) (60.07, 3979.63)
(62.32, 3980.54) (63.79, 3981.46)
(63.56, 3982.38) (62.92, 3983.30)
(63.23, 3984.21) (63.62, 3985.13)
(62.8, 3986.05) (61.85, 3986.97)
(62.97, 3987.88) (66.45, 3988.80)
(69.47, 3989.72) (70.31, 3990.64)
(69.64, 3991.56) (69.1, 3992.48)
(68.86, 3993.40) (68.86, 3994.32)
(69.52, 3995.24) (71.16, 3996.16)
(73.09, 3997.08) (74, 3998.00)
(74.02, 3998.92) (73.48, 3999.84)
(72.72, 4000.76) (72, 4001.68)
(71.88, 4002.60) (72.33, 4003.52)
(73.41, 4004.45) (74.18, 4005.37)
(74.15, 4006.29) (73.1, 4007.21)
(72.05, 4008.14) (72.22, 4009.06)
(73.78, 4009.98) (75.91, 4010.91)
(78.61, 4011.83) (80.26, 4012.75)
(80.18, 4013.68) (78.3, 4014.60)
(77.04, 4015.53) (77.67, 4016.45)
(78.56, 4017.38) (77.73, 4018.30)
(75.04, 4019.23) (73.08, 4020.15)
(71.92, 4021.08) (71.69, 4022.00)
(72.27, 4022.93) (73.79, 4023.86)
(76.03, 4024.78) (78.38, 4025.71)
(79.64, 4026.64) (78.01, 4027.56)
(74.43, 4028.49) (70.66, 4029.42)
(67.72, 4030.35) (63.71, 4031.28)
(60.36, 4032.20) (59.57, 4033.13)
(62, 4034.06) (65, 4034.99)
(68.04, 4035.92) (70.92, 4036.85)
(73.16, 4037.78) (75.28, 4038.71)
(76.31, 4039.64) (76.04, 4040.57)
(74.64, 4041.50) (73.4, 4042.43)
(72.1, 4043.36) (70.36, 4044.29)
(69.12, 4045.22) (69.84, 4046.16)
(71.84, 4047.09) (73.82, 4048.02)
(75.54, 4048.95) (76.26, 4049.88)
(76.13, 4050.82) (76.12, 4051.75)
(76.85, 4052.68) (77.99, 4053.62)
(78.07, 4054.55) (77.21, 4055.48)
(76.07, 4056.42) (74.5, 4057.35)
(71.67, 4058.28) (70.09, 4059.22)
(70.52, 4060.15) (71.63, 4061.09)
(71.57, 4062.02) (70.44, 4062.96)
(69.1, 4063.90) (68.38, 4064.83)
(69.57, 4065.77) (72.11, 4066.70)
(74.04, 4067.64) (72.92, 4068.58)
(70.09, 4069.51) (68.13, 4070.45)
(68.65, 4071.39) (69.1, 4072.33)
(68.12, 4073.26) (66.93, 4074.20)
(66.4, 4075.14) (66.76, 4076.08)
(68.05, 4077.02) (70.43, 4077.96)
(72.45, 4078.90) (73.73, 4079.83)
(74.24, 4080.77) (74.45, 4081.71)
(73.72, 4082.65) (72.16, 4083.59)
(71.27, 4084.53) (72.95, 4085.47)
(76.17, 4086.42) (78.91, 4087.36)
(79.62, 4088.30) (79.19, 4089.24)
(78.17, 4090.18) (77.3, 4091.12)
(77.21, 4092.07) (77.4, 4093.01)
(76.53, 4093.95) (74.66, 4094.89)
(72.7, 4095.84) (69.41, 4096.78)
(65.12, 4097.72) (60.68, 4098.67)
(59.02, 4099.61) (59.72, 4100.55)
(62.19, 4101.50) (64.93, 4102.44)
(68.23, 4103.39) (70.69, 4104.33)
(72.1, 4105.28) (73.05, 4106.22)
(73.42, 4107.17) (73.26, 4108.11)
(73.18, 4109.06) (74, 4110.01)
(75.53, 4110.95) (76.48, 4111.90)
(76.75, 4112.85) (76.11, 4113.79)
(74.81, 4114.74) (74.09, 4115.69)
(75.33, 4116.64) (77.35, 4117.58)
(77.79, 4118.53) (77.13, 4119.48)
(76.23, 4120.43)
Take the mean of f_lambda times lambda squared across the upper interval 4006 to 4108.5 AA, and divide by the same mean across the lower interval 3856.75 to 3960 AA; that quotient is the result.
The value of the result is 1.8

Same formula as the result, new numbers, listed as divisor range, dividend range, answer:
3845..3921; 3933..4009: 1.22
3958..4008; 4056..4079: 1.35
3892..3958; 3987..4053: 1.75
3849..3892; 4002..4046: 2.04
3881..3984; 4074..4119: 1.86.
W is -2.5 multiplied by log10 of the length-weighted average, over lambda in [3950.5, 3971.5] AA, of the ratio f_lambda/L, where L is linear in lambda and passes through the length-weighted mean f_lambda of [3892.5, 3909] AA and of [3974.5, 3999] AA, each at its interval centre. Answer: 0.45 mag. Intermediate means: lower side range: 49.4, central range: 38.7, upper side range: 63.4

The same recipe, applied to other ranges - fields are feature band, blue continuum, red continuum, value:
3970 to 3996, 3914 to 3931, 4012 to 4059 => 0.06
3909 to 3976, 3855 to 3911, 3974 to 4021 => 0.39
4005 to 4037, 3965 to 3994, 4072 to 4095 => -0.23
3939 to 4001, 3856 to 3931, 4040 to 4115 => 0.12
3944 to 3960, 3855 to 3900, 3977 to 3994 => 0.14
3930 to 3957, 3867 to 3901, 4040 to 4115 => 0.36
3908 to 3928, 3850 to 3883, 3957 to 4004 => -0.08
